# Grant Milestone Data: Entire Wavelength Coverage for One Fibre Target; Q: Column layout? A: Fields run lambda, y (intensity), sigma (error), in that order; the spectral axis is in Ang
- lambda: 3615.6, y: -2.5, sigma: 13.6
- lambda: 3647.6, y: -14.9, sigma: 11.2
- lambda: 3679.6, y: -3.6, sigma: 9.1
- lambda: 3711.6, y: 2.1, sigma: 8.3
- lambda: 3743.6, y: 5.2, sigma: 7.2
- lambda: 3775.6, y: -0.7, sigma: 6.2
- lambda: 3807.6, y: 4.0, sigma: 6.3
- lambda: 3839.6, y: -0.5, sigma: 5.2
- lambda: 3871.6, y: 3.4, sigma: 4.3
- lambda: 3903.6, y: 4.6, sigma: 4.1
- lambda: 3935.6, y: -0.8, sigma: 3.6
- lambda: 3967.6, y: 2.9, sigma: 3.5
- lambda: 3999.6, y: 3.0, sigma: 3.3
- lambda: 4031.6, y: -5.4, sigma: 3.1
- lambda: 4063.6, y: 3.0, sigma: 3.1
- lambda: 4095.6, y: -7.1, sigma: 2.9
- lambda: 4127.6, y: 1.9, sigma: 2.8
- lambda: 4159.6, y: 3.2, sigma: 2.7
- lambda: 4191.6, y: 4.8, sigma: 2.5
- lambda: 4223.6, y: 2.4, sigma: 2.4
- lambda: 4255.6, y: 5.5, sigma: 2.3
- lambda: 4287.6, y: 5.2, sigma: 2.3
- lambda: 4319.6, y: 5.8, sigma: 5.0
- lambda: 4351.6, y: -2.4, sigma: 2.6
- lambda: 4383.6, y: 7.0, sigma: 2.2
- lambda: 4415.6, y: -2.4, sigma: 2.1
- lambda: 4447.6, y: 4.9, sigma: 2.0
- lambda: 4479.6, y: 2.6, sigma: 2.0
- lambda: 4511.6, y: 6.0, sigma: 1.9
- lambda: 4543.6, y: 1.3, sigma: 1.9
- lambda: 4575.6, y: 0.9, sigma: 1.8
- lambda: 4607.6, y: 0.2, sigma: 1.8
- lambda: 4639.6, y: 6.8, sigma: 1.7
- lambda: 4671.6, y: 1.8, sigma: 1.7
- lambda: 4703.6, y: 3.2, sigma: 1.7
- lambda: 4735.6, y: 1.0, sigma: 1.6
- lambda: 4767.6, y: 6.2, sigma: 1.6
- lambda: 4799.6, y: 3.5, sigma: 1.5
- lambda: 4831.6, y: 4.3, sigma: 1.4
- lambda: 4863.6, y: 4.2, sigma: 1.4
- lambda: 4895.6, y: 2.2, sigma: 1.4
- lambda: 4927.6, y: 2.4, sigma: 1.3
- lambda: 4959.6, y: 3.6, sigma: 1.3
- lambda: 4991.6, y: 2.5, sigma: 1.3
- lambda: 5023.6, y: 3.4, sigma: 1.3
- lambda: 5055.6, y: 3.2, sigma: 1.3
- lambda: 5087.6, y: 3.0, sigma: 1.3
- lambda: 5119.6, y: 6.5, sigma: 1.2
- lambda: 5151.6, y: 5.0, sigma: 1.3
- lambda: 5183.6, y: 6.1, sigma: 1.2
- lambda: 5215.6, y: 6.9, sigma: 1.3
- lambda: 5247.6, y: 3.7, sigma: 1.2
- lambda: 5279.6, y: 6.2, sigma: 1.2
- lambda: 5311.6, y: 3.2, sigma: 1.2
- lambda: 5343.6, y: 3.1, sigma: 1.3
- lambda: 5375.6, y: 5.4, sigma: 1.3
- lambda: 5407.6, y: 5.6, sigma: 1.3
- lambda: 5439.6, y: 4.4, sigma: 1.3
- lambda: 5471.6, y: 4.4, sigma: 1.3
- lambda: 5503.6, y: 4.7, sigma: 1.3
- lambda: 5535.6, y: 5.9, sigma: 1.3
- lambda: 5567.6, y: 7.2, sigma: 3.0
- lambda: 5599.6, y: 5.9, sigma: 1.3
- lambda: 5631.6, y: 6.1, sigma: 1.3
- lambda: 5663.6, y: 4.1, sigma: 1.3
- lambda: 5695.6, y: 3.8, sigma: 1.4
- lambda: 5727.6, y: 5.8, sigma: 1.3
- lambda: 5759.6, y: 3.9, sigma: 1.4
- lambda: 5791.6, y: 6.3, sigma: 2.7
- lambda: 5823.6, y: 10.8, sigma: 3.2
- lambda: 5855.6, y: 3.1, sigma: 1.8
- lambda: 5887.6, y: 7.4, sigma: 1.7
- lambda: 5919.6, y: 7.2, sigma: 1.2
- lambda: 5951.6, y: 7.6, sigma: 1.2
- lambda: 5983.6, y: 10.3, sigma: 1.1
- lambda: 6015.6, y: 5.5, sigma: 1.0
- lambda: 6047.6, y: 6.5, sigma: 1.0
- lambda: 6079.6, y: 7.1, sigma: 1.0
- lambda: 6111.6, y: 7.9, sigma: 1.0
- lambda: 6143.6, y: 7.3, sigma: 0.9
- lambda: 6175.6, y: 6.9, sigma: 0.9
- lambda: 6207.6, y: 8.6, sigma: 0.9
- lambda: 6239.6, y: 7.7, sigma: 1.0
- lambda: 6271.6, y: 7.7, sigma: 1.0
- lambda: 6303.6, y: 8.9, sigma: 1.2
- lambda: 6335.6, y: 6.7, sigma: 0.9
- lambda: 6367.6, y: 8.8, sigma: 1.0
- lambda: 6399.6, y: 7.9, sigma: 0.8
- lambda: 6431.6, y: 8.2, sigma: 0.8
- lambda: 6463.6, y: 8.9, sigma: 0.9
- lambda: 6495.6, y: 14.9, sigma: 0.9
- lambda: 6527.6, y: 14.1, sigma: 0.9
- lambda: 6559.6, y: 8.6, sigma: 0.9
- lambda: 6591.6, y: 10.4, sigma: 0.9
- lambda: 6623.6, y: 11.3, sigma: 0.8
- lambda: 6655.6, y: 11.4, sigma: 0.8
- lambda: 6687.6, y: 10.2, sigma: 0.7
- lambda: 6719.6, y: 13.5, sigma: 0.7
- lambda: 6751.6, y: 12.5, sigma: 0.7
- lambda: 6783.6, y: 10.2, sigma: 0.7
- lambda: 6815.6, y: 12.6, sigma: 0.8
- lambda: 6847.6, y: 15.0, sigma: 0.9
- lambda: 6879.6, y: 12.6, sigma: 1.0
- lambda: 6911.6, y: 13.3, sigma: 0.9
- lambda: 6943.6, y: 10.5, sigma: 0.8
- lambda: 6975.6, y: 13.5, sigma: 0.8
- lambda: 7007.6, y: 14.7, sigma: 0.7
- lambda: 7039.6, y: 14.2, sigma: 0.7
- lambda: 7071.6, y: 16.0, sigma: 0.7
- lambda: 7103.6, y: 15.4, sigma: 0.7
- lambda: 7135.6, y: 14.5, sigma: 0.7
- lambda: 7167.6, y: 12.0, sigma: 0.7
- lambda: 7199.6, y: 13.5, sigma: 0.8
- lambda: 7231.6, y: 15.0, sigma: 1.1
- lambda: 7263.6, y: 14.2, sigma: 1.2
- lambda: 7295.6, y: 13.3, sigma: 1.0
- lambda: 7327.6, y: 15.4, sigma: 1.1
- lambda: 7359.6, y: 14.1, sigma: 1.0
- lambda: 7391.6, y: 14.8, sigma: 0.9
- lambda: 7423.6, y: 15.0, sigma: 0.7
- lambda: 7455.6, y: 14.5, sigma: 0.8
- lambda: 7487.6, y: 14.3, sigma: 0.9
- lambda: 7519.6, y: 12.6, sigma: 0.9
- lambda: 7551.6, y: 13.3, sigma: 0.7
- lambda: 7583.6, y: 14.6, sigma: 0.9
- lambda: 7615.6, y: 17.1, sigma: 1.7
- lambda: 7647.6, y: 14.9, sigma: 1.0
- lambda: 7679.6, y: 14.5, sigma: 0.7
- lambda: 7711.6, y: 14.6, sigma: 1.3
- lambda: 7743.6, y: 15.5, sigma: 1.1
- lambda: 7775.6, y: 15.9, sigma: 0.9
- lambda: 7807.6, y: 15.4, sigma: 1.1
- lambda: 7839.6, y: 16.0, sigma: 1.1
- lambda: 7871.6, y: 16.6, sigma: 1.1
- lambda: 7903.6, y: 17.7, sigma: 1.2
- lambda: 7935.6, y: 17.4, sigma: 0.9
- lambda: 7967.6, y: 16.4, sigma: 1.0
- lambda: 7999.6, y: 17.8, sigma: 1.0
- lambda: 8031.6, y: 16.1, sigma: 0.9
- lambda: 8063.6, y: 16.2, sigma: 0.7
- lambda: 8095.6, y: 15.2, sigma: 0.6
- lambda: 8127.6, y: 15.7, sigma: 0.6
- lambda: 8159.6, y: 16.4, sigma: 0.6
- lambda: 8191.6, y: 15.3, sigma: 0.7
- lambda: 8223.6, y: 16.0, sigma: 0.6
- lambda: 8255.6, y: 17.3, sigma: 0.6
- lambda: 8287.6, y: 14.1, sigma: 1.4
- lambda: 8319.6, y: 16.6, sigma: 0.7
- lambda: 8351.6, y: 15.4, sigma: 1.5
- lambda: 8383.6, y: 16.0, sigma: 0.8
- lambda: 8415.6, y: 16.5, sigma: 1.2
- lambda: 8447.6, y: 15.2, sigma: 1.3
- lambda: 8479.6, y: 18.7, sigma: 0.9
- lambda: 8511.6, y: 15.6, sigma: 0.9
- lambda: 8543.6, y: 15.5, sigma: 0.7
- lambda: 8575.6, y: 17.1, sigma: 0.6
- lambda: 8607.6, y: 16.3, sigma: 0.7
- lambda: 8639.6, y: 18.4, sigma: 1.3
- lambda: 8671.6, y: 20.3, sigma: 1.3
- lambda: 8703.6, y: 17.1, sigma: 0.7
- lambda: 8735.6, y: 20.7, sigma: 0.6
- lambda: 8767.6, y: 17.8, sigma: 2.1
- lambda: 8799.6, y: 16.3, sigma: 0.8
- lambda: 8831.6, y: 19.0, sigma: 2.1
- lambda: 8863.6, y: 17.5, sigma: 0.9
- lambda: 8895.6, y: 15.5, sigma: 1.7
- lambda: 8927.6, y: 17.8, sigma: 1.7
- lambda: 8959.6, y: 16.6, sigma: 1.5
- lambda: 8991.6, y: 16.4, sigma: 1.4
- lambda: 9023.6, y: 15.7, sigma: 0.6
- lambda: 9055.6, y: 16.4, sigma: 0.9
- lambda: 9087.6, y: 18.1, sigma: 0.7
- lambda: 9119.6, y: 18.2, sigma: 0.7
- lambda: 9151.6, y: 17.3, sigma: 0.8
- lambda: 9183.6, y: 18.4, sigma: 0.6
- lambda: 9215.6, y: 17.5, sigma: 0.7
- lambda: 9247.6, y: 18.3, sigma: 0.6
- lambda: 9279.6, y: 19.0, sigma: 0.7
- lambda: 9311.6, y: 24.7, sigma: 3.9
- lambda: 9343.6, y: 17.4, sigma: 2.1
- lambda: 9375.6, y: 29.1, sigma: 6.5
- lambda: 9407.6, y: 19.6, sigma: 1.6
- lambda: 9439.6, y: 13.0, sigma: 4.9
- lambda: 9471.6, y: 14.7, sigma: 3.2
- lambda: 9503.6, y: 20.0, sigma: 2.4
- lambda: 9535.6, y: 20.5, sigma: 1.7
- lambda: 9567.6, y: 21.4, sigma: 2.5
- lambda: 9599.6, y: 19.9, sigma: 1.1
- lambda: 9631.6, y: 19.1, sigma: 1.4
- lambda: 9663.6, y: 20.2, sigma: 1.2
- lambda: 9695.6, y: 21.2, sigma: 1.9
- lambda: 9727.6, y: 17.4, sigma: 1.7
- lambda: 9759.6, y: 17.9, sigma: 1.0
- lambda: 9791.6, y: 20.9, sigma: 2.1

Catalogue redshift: 0.75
